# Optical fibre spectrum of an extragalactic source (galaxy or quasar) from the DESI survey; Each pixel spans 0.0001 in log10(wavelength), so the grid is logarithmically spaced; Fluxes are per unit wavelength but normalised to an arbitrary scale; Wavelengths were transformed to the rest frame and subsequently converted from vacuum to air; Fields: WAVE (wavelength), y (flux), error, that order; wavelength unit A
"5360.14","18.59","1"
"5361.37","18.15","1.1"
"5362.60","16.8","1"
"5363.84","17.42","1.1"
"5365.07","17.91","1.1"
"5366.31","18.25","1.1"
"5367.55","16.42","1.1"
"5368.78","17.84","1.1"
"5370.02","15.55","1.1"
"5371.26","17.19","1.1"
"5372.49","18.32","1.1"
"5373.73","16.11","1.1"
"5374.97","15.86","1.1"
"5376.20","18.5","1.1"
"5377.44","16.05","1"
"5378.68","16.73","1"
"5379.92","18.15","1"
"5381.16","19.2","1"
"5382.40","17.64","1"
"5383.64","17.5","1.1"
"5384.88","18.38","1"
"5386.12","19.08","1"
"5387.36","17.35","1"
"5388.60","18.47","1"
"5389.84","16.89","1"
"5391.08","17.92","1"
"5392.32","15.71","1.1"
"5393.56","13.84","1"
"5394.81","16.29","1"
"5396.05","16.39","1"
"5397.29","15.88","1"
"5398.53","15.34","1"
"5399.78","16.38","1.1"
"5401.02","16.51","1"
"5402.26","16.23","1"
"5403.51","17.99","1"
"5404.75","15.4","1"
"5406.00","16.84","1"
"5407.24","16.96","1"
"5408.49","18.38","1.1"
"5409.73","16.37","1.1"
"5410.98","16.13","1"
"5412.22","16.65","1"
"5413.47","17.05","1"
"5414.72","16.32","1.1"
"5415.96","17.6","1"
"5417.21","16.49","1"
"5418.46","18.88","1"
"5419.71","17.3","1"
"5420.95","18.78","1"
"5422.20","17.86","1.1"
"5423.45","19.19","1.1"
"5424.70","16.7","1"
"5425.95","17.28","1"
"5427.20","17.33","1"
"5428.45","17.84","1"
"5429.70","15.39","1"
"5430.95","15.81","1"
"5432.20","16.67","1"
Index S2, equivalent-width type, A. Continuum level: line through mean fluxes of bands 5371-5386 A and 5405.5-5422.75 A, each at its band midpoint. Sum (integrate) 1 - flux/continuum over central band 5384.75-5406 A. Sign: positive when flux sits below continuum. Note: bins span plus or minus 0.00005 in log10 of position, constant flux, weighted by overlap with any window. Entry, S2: 0.9 A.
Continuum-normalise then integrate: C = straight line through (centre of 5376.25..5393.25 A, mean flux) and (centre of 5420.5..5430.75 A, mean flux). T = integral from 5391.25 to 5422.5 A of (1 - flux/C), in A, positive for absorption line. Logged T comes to 1.4 A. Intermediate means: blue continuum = 17.6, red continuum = 17.4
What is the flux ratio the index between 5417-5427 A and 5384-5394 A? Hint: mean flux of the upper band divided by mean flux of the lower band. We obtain 1.0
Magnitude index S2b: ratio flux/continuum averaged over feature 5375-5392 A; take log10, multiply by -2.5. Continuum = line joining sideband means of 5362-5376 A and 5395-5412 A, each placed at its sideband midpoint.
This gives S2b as -0.05 mag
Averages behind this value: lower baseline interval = 17.1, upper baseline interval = 16.5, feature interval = 17.7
